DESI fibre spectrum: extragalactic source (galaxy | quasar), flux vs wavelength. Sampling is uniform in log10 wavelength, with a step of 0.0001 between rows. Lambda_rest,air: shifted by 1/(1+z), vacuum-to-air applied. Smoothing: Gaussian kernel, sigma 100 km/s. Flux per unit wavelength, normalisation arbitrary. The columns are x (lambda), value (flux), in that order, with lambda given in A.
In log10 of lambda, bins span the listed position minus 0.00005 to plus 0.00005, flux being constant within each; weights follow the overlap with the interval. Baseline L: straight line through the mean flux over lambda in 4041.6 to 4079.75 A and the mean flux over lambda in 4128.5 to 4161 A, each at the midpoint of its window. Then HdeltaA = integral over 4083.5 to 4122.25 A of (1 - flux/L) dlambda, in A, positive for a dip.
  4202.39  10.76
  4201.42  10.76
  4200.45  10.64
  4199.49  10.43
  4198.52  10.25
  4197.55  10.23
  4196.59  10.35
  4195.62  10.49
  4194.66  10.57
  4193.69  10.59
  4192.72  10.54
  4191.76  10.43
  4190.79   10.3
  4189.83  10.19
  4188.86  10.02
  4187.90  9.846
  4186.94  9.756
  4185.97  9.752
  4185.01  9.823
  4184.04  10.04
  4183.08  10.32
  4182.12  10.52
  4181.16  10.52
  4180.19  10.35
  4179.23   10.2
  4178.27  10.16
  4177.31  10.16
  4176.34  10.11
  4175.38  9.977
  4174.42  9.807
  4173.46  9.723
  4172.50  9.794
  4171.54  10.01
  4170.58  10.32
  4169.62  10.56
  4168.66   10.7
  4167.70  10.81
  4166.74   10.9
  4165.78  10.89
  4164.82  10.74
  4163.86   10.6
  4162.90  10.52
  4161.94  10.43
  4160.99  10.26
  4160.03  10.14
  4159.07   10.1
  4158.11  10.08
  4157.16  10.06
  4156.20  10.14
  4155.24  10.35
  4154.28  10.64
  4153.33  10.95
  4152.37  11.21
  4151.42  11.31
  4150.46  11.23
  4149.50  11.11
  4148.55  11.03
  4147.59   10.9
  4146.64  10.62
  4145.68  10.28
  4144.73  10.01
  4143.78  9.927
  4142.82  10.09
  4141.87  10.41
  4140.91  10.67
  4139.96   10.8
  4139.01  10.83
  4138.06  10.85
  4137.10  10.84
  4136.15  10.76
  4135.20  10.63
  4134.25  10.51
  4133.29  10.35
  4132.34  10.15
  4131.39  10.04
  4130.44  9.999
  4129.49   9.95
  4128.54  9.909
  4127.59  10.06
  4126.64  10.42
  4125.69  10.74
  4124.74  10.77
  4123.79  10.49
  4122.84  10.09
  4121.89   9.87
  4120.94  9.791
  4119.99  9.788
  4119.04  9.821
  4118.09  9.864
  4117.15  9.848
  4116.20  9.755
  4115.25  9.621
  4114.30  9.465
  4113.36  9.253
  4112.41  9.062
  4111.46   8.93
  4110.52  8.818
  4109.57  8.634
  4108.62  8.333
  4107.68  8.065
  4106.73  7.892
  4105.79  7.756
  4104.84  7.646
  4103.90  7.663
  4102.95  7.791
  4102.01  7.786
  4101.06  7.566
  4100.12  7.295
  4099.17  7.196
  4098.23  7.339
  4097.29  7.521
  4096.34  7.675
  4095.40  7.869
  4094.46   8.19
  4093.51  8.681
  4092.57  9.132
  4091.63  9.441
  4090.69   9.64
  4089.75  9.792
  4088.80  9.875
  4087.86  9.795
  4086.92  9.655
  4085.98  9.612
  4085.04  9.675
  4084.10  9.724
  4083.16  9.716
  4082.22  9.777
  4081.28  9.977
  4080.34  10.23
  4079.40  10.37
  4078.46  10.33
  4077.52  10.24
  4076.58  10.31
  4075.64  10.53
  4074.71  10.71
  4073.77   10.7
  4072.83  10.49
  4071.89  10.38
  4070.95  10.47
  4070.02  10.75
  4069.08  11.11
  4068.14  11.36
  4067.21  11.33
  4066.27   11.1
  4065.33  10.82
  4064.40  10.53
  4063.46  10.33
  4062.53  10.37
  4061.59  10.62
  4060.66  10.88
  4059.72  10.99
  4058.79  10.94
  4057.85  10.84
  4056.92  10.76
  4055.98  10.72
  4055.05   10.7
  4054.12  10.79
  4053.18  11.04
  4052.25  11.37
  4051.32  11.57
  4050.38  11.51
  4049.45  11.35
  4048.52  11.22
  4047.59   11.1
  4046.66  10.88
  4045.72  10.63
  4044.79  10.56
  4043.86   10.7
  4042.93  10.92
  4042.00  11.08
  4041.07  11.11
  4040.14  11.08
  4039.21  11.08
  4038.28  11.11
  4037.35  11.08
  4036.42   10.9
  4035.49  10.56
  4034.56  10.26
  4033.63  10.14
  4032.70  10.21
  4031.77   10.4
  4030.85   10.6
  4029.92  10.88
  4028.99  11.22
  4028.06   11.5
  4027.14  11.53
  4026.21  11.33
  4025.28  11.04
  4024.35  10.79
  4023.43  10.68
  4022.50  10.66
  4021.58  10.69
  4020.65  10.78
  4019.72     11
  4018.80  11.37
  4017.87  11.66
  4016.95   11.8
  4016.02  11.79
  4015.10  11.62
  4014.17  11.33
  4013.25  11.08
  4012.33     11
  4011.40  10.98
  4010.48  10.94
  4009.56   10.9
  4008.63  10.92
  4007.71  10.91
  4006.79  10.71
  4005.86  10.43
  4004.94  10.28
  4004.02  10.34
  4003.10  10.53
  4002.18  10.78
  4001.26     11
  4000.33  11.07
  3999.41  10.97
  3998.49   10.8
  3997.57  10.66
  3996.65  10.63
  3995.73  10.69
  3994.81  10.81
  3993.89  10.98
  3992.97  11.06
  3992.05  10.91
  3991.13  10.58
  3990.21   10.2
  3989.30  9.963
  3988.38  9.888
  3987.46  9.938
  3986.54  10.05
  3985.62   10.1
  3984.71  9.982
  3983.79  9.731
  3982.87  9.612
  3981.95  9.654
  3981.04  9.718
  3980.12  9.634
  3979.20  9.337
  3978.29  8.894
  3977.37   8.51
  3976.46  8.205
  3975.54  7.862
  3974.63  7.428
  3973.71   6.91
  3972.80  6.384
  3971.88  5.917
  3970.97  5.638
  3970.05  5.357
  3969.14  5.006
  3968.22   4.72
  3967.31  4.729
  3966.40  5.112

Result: 6.7 A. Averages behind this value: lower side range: 10.8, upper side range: 10.5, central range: 8.81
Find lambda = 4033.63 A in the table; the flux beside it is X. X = 10.14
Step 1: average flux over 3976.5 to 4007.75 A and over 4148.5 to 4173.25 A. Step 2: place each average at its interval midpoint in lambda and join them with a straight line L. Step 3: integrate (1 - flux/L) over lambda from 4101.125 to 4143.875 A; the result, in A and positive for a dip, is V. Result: 3.4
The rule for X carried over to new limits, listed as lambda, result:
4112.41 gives 9.062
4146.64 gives 10.62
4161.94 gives 10.43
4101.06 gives 7.566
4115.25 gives 9.621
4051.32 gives 11.57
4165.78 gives 10.89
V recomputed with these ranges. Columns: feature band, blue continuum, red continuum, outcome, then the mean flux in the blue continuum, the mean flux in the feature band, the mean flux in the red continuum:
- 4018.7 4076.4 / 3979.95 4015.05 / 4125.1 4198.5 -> -2.1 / 10.5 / 10.9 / 10.4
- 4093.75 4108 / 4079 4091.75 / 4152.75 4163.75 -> 3.2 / 9.81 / 7.69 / 10.3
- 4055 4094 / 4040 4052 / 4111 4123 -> 0.6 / 11.1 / 10.3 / 9.61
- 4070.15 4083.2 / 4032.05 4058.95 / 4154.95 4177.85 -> 0.5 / 10.9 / 10.3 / 10.3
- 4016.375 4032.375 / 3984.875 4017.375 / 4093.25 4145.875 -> -0.9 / 10.8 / 11.1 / 9.37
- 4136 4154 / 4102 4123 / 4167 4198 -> -2.2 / 8.95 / 10.7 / 10.2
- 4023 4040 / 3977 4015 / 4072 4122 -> -1.5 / 10.4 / 10.9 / 9.14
